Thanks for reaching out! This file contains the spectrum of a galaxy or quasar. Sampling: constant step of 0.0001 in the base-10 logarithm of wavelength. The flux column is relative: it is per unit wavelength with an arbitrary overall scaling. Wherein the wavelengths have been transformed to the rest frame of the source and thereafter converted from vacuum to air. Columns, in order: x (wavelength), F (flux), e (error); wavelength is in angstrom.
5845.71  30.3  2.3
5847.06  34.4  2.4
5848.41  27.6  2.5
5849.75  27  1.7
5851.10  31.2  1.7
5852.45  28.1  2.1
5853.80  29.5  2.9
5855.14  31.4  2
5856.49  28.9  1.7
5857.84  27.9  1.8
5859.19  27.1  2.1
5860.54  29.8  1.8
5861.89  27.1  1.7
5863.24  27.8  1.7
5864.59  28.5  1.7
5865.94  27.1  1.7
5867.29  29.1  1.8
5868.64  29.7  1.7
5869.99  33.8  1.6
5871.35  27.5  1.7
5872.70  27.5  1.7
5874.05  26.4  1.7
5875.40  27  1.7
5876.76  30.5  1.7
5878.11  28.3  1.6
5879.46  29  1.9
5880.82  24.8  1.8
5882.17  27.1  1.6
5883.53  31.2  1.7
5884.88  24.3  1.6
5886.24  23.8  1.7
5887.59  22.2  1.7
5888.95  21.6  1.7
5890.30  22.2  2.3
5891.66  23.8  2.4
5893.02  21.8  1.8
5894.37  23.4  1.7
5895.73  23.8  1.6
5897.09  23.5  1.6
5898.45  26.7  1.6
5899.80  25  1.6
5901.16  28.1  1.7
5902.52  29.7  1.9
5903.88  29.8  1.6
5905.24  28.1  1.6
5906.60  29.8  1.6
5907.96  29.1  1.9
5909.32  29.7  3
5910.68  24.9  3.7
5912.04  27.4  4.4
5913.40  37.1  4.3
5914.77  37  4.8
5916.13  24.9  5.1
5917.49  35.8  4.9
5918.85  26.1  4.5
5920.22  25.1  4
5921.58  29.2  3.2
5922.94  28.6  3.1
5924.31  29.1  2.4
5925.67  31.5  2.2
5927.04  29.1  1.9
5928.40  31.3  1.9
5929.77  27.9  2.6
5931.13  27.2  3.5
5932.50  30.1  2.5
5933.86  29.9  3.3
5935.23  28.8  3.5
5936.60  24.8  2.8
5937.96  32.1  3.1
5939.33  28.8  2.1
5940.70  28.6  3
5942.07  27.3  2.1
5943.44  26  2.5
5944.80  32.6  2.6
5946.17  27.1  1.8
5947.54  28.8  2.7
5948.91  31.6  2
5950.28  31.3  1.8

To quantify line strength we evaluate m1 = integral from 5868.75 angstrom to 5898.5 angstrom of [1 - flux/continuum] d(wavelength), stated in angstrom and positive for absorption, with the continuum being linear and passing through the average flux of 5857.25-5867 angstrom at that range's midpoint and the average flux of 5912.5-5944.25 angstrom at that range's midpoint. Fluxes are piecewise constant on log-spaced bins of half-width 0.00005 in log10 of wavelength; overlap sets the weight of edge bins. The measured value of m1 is 2.5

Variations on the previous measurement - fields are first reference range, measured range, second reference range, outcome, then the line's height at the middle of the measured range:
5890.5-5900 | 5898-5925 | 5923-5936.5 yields -2.82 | 26.4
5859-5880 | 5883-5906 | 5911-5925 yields 3.17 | 29.2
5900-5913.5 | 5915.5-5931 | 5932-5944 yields -0.13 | 28.7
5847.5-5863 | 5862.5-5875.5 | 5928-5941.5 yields 0.12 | 28.8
